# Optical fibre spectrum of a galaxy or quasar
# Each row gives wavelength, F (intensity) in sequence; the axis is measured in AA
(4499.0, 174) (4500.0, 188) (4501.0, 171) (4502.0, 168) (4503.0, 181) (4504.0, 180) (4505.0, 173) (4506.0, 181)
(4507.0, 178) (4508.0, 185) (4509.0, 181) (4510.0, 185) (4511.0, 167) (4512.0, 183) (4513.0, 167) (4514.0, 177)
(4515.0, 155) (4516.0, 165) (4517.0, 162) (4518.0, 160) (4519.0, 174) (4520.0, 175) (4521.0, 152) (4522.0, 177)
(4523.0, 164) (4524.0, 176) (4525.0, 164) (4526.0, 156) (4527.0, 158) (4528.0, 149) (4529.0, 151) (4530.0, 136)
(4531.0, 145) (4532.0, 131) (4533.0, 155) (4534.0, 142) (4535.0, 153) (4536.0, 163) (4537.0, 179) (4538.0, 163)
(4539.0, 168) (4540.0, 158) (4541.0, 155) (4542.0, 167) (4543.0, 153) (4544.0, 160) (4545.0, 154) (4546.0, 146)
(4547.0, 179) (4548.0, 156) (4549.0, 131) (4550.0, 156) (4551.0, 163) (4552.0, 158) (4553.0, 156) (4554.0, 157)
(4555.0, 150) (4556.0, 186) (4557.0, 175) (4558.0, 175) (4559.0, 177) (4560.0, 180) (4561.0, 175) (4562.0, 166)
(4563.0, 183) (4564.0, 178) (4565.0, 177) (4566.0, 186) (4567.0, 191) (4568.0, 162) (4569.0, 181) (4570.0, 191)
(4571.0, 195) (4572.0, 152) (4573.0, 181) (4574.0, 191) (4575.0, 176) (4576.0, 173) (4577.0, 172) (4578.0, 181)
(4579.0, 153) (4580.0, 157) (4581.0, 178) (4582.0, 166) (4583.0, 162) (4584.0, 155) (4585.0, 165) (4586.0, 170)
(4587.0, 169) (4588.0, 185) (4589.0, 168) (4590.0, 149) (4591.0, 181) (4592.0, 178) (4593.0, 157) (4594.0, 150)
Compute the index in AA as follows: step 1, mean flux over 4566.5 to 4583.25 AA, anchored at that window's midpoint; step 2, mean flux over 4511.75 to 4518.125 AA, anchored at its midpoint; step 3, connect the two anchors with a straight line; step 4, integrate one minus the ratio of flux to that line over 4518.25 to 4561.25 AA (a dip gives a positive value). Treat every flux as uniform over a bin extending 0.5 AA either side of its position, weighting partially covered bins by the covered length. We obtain 2.4 AA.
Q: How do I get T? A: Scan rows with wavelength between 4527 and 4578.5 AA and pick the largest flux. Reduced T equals 195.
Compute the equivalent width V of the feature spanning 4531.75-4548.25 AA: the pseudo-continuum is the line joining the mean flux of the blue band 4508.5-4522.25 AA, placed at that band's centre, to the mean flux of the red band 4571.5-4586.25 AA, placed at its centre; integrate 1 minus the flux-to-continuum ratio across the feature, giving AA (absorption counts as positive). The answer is 1.1 AA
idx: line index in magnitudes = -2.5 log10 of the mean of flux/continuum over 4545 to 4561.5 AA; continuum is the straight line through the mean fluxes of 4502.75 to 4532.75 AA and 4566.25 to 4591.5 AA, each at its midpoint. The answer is 0.041 mag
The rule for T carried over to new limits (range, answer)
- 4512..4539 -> 183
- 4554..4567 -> 191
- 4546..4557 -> 186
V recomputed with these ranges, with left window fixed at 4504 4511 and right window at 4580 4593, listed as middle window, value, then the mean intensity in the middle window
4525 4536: 1.7 AA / 149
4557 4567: -0.4 AA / 178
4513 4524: 0.7 AA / 167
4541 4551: 1.0 AA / 156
